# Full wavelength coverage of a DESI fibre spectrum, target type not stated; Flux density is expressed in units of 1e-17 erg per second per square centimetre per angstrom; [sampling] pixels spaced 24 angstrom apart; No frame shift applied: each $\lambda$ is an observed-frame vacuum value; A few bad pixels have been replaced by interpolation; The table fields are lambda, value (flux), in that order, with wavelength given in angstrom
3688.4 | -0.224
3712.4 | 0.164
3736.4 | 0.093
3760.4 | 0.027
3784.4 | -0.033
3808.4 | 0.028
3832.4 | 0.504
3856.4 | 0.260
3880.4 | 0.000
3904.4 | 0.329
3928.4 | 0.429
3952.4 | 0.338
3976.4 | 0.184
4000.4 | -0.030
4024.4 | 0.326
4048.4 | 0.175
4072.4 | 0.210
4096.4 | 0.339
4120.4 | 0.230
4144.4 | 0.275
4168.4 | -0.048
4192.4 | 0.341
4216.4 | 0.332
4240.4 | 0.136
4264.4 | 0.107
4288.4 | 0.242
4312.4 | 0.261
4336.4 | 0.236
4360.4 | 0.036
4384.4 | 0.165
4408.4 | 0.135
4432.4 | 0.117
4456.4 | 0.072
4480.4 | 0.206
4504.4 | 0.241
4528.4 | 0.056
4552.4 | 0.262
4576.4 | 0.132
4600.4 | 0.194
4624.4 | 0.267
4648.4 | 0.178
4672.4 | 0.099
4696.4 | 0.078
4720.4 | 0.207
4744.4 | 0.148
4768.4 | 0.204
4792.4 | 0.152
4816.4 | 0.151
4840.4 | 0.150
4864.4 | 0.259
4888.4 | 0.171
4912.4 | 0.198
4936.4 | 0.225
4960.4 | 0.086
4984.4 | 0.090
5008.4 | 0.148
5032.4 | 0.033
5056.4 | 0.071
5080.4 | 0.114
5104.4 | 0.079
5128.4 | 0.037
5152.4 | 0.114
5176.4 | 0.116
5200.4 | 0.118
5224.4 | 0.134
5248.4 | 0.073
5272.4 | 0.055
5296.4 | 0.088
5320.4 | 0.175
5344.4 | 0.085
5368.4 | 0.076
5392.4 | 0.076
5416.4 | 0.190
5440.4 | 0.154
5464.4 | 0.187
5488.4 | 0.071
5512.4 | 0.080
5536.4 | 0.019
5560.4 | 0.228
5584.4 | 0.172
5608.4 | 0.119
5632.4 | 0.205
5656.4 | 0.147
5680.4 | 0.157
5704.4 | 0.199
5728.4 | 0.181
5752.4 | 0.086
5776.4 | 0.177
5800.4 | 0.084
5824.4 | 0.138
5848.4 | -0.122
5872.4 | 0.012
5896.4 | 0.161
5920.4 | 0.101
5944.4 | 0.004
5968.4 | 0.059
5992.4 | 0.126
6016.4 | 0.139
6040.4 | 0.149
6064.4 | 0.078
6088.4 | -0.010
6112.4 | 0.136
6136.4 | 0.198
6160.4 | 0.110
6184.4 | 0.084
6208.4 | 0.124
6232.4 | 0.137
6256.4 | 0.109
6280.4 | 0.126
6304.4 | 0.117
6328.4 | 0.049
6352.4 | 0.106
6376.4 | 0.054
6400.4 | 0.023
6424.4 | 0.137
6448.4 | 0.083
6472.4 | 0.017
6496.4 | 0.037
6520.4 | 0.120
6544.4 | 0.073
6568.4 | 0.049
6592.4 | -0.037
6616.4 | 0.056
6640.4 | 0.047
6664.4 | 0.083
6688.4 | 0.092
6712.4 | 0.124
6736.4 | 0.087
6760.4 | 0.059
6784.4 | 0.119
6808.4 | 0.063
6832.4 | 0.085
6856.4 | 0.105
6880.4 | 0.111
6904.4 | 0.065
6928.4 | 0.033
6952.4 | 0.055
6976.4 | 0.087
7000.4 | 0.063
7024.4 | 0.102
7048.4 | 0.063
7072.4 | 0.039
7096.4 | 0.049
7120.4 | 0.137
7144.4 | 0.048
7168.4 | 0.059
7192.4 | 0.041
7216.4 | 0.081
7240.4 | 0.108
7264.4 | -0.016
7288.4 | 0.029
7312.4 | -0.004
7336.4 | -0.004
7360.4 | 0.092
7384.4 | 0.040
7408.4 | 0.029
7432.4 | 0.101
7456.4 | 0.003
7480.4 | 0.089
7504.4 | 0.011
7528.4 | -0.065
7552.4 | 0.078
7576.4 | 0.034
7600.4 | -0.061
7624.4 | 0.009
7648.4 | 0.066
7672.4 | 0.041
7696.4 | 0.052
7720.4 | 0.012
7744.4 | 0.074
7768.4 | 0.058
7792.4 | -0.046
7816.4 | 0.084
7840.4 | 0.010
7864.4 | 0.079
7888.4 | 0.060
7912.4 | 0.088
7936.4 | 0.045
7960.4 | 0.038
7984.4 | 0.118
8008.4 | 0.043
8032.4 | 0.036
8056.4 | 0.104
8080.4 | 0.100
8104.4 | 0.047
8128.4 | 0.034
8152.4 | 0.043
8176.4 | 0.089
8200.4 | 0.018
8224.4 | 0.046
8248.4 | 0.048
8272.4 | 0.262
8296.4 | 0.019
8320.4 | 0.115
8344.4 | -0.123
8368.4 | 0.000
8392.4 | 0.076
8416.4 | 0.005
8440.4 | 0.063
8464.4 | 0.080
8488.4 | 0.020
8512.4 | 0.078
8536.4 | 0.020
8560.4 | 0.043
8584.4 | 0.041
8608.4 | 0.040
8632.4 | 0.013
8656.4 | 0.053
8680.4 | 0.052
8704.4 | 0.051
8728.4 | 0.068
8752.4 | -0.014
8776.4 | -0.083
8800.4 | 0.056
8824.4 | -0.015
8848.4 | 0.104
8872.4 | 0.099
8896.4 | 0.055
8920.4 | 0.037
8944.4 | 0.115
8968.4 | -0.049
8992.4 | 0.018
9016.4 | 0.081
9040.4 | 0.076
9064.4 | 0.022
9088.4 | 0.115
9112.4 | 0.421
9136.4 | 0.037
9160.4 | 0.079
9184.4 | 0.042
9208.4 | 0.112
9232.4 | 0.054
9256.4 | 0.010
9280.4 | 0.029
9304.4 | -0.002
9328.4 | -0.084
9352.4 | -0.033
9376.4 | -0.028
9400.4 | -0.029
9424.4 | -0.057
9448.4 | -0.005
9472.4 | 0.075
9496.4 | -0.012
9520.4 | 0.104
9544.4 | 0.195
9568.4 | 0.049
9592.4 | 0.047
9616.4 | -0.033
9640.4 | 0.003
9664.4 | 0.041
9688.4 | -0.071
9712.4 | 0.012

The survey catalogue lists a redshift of 1.442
